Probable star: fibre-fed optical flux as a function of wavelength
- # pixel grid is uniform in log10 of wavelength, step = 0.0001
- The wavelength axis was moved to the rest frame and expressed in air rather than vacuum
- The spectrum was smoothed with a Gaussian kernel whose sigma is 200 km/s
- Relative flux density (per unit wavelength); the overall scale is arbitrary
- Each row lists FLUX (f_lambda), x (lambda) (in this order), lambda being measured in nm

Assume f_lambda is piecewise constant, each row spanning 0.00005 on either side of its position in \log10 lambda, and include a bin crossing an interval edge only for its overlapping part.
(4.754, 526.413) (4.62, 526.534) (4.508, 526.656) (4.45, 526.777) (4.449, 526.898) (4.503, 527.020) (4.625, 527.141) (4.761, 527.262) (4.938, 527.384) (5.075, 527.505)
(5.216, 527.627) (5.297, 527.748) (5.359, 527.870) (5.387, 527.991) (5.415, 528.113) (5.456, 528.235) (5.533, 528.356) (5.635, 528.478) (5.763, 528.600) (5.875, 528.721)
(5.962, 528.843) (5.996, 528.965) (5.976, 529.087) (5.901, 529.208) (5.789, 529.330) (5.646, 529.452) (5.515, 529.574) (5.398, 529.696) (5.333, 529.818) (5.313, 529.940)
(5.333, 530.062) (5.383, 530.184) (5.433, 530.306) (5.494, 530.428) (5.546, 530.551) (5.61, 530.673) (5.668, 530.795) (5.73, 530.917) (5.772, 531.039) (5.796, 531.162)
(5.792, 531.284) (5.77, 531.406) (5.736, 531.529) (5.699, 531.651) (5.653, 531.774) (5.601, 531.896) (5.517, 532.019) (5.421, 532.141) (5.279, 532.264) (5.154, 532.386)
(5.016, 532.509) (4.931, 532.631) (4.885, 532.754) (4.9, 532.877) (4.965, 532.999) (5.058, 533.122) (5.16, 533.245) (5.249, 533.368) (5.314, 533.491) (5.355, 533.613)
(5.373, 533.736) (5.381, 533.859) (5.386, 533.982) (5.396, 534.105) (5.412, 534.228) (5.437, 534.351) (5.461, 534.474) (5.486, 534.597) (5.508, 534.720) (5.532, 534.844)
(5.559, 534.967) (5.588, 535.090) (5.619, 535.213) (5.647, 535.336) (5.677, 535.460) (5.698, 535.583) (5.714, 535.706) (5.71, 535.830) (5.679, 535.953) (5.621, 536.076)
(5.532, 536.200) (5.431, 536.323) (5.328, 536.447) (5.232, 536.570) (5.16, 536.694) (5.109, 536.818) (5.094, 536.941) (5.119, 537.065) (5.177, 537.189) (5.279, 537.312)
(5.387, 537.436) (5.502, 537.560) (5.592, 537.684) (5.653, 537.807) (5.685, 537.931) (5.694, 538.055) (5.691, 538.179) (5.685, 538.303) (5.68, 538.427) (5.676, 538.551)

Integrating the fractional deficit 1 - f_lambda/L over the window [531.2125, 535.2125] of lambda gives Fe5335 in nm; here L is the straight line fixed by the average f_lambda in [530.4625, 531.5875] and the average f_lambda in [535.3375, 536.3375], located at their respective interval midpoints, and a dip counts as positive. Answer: 0.21 nm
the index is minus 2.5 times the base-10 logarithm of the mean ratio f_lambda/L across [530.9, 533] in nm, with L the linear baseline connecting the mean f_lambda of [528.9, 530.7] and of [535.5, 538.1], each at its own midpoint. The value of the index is 0.02 mag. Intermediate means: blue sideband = 5.58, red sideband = 5.45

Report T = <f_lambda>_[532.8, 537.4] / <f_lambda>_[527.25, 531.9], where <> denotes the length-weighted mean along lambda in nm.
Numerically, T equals 0.97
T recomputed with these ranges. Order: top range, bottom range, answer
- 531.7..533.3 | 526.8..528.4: 1.03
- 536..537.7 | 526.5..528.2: 1.08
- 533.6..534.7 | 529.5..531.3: 0.98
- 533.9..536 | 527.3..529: 1.01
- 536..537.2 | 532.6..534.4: 1.01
